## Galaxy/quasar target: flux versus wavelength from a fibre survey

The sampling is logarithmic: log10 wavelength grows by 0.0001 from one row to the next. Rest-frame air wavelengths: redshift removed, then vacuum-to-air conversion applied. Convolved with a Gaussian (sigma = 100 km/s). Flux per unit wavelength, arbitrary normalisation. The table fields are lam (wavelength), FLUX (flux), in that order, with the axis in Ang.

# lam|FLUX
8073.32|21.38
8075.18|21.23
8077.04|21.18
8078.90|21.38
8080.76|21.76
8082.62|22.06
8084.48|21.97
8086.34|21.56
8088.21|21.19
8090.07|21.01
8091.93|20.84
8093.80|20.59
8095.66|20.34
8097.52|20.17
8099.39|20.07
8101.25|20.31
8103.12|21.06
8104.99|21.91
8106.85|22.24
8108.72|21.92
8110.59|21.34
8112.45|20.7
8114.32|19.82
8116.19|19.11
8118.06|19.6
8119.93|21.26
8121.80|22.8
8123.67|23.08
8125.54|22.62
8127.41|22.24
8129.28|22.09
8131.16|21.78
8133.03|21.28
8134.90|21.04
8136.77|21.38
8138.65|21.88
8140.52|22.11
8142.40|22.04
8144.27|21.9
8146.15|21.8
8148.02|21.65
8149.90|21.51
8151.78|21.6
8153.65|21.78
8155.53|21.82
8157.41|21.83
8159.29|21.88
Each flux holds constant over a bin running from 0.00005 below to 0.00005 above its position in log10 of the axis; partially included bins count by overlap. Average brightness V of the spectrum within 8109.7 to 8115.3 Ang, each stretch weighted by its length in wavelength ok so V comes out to 20.6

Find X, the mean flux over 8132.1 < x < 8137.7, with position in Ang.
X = 21.3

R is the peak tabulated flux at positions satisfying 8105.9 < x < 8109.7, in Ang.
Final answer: 22.24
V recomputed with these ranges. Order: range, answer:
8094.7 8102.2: 20.2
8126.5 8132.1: 22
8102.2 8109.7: 21.8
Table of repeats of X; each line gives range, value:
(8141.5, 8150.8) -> 21.8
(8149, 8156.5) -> 21.7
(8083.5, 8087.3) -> 21.7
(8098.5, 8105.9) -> 20.8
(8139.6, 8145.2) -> 22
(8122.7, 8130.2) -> 22.5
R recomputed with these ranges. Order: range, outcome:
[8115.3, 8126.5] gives 23.08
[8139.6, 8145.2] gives 22.11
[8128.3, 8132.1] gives 22.09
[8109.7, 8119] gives 21.34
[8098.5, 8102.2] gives 20.31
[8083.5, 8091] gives 21.97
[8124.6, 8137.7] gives 22.62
